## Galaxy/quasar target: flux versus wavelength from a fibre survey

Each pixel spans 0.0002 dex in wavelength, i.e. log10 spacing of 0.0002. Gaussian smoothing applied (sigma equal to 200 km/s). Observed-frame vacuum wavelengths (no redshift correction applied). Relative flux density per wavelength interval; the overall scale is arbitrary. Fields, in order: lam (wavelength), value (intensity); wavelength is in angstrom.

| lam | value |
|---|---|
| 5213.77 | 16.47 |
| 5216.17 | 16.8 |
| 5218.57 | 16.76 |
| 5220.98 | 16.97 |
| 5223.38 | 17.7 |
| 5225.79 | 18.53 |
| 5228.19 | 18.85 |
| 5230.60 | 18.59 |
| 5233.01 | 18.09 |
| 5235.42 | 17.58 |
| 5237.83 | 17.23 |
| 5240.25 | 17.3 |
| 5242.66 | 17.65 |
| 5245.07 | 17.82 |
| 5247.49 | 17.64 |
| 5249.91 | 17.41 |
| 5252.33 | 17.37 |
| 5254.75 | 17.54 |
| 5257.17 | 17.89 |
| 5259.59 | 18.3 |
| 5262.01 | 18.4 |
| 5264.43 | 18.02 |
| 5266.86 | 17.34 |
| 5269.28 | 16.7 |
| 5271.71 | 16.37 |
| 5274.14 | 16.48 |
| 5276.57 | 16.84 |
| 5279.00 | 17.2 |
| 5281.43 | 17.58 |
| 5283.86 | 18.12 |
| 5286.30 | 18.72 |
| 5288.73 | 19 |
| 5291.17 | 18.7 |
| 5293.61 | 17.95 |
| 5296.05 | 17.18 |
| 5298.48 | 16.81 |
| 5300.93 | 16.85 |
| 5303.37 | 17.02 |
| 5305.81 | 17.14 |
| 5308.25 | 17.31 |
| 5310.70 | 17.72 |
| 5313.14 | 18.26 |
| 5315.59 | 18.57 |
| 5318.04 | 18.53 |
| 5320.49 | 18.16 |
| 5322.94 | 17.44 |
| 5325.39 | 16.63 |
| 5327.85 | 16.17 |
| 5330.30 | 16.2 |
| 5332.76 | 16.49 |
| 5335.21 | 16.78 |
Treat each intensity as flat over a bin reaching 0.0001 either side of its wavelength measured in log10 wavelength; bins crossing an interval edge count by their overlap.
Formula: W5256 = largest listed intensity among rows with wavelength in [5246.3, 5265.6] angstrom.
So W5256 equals 18.4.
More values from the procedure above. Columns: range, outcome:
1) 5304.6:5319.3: 18.57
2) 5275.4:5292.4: 19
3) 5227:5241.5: 18.85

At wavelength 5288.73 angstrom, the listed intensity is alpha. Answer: 19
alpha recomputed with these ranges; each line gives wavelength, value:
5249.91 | 17.41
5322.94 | 17.44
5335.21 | 16.78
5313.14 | 18.26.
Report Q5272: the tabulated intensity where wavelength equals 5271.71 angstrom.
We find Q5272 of 16.37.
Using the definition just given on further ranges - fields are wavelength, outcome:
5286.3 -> 18.72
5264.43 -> 18.02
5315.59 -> 18.57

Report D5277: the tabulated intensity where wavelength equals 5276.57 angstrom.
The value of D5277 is 16.84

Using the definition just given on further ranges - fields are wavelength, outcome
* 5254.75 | 17.54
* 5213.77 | 16.47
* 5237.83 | 17.23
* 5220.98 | 16.97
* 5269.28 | 16.7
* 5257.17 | 17.89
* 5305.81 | 17.14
